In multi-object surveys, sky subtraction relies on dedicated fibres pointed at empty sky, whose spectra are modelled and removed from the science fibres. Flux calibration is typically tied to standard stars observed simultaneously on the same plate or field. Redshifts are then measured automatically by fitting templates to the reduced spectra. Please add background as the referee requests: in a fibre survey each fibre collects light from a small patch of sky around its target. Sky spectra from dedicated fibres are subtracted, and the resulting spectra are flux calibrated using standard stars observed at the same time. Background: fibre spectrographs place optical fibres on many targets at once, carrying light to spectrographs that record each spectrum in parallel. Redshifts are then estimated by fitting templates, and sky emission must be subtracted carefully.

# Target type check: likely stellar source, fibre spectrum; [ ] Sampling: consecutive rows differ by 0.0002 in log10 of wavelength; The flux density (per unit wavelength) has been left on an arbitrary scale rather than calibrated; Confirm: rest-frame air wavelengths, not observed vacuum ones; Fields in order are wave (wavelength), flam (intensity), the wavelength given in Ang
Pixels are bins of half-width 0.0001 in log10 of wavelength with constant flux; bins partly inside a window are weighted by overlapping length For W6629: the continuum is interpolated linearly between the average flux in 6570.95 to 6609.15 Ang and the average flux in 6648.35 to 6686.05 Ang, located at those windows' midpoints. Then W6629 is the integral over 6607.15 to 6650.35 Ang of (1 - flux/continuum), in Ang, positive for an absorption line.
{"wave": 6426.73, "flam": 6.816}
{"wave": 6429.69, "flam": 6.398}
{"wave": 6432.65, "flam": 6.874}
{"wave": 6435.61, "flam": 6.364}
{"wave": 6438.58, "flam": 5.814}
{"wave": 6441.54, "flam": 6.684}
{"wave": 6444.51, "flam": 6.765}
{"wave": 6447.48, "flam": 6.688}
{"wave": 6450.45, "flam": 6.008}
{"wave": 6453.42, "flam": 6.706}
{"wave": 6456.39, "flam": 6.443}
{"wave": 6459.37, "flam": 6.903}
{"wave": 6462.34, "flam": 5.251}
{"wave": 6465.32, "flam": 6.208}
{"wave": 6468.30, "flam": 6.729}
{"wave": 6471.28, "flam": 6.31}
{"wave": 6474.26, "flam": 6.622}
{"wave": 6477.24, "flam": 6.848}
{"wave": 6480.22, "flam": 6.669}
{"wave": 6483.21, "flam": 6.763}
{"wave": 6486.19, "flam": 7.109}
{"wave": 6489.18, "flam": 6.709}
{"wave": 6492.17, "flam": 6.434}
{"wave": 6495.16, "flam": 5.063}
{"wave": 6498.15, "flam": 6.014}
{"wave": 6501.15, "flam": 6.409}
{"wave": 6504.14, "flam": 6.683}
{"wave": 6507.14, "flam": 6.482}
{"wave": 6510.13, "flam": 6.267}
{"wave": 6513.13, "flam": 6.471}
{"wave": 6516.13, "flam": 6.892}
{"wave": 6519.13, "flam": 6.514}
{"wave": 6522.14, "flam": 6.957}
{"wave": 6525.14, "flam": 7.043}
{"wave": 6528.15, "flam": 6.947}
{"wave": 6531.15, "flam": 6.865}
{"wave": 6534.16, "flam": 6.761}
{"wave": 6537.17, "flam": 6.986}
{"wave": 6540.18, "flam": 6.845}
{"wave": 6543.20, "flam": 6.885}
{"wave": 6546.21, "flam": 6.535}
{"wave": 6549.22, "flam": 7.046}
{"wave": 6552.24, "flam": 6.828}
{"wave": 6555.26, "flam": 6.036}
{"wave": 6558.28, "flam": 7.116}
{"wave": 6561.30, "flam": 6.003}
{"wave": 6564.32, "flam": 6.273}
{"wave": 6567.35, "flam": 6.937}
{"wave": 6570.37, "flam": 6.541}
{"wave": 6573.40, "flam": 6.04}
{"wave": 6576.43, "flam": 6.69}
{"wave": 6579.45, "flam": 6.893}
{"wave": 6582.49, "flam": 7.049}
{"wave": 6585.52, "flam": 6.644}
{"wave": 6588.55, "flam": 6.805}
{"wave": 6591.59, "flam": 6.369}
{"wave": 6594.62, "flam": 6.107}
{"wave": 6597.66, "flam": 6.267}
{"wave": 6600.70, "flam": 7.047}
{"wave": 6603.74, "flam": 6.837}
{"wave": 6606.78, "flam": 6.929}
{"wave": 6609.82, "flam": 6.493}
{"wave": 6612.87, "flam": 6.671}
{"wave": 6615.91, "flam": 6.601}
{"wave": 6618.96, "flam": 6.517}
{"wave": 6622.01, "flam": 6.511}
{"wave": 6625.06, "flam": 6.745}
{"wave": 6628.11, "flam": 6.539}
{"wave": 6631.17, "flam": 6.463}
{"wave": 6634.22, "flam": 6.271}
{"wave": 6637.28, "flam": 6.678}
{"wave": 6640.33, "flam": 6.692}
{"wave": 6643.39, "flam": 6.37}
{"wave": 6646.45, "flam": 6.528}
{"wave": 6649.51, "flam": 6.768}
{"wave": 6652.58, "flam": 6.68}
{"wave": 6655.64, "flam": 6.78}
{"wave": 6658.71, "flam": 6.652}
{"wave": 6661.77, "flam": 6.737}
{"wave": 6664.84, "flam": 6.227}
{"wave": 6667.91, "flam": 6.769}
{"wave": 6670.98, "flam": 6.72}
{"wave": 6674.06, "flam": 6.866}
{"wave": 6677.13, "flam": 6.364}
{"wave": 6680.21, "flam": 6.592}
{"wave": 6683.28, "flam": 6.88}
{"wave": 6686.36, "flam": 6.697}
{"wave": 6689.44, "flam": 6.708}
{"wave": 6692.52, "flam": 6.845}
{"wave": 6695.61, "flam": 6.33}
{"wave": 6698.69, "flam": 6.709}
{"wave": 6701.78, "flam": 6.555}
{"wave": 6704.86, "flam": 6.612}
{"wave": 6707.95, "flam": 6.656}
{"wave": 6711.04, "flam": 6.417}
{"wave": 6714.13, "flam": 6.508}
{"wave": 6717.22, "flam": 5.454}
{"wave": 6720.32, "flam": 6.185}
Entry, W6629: 0.6 Ang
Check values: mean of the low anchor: 6.63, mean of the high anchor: 6.67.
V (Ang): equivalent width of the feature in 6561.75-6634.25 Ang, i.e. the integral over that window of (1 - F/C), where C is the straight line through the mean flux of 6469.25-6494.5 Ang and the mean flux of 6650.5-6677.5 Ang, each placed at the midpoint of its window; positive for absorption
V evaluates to 0.62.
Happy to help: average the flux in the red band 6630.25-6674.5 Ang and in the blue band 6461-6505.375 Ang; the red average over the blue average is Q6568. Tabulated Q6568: 1.03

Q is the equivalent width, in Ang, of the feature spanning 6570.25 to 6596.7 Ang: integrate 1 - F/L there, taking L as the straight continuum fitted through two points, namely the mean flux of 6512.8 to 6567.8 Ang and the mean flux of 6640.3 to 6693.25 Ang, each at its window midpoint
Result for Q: 0.6 Ang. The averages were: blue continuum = 6.73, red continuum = 6.66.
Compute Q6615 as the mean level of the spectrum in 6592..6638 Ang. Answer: 6.57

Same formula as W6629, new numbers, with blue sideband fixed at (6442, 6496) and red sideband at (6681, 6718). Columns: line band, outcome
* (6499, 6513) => 0.1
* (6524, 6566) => -1.4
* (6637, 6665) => -0.4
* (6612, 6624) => -0.1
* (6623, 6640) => 0.0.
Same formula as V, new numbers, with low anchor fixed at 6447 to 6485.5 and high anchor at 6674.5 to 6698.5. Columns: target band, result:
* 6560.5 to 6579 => 0.3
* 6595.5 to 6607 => -0.2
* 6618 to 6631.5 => 0.1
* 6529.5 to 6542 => -0.6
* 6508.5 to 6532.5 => -0.8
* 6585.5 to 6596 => 0.2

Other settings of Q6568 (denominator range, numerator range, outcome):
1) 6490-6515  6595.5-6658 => 1.06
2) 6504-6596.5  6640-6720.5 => 0.99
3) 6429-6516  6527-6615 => 1.03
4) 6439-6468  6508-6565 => 1.05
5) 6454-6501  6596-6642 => 1.03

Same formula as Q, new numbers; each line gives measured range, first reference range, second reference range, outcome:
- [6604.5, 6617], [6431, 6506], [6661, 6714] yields -0.24 Ang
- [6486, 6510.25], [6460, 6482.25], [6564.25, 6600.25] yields 0.50 Ang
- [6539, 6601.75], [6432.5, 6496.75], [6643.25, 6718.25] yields -0.94 Ang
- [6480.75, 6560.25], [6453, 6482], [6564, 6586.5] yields -1.00 Ang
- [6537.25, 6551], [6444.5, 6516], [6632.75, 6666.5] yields -0.74 Ang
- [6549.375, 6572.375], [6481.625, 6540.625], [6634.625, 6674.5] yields 0.22 Ang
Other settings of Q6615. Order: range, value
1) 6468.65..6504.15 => 6.47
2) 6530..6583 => 6.68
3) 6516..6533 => 6.87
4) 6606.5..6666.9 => 6.59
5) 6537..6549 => 6.82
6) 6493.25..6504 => 5.96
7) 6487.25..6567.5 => 6.59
